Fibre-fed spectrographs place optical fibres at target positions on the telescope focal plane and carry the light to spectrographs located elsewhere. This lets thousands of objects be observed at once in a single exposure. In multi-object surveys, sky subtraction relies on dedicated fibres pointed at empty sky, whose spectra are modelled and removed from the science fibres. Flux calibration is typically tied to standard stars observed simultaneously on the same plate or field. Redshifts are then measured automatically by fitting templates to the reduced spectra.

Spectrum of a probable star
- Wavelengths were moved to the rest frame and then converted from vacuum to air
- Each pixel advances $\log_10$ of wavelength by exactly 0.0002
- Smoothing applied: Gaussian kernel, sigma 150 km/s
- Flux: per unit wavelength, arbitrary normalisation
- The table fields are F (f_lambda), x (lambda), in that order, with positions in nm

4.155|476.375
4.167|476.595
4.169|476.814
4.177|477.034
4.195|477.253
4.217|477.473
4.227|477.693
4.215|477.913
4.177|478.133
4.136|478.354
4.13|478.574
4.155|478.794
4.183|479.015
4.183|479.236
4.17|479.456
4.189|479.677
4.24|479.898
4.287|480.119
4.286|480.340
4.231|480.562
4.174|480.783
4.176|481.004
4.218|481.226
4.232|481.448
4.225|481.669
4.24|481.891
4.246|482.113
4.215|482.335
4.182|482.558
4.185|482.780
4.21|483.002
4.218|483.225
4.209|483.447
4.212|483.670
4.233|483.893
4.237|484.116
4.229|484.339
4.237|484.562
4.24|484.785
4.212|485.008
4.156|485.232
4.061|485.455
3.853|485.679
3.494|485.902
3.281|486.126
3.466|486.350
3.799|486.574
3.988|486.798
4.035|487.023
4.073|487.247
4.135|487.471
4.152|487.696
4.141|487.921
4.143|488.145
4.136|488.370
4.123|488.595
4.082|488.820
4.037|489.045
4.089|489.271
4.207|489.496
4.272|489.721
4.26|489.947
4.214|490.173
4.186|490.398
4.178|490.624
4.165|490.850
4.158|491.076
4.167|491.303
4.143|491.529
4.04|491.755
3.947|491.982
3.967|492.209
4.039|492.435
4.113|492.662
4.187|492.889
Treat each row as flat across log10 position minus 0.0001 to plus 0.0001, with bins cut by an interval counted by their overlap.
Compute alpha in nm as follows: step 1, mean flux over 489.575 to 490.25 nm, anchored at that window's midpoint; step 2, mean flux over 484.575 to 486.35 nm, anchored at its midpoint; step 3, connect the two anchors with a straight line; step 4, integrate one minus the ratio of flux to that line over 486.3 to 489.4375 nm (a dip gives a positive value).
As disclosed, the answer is 0.03 nm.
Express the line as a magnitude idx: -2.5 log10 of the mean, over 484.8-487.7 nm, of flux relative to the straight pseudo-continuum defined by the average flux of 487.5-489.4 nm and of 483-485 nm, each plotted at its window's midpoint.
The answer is 0.07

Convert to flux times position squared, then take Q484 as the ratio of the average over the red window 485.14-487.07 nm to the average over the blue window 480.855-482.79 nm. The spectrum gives 0.9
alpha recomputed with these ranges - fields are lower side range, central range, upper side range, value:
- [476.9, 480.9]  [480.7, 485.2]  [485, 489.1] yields -0.15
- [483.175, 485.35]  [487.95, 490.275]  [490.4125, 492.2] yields -0.01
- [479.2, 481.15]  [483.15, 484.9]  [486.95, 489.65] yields -0.02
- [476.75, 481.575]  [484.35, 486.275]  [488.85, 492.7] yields 0.10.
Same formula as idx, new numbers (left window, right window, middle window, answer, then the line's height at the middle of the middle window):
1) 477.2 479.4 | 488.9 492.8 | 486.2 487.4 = 0.077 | 4.15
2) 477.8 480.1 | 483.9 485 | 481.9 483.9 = 0.002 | 4.22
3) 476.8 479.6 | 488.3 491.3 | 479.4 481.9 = -0.012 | 4.18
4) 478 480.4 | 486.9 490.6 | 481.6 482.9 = -0.010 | 4.18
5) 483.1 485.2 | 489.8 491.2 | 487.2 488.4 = 0.019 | 4.2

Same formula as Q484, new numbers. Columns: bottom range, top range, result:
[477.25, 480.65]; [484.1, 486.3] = 0.97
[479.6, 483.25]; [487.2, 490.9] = 1.02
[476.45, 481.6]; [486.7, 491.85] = 1.03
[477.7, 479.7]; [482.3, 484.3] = 1.03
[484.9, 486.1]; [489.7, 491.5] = 1.10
